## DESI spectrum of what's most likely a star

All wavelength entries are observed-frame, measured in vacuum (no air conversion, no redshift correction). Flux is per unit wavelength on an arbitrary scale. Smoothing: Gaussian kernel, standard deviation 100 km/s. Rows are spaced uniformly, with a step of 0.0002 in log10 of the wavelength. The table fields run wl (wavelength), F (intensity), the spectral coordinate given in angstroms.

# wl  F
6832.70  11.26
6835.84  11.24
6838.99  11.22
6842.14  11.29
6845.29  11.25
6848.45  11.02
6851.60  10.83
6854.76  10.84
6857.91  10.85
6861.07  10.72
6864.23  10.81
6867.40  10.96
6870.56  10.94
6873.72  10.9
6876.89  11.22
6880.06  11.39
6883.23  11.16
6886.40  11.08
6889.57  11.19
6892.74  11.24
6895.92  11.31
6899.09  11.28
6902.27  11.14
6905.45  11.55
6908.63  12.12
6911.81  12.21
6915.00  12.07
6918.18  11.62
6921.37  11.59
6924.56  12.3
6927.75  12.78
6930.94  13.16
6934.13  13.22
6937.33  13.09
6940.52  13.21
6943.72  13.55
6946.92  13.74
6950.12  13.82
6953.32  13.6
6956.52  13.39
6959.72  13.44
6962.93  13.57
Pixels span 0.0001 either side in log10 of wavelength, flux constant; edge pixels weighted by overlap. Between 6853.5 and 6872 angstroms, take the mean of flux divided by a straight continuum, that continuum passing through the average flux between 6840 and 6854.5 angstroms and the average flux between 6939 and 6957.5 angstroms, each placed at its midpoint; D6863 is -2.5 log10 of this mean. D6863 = 0.06 mag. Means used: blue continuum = 11.1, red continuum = 13.6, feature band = 10.9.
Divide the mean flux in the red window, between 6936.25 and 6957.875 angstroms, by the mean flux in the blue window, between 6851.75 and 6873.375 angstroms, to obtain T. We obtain 1.24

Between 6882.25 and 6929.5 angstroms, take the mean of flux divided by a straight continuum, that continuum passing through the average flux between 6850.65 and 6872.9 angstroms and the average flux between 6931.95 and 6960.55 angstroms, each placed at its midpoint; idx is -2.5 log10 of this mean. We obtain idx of 0.050 mag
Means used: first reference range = 10.9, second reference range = 13.4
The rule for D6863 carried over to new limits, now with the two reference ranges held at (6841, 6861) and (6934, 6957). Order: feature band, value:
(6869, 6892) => 0.06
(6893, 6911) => 0.08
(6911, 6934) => 0.05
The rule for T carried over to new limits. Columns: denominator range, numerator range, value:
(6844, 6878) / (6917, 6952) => 1.18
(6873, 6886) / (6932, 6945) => 1.19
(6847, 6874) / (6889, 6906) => 1.04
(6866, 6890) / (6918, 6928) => 1.08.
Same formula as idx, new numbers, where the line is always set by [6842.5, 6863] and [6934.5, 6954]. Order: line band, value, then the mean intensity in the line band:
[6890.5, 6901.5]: 0.081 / 11.3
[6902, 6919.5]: 0.063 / 11.8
